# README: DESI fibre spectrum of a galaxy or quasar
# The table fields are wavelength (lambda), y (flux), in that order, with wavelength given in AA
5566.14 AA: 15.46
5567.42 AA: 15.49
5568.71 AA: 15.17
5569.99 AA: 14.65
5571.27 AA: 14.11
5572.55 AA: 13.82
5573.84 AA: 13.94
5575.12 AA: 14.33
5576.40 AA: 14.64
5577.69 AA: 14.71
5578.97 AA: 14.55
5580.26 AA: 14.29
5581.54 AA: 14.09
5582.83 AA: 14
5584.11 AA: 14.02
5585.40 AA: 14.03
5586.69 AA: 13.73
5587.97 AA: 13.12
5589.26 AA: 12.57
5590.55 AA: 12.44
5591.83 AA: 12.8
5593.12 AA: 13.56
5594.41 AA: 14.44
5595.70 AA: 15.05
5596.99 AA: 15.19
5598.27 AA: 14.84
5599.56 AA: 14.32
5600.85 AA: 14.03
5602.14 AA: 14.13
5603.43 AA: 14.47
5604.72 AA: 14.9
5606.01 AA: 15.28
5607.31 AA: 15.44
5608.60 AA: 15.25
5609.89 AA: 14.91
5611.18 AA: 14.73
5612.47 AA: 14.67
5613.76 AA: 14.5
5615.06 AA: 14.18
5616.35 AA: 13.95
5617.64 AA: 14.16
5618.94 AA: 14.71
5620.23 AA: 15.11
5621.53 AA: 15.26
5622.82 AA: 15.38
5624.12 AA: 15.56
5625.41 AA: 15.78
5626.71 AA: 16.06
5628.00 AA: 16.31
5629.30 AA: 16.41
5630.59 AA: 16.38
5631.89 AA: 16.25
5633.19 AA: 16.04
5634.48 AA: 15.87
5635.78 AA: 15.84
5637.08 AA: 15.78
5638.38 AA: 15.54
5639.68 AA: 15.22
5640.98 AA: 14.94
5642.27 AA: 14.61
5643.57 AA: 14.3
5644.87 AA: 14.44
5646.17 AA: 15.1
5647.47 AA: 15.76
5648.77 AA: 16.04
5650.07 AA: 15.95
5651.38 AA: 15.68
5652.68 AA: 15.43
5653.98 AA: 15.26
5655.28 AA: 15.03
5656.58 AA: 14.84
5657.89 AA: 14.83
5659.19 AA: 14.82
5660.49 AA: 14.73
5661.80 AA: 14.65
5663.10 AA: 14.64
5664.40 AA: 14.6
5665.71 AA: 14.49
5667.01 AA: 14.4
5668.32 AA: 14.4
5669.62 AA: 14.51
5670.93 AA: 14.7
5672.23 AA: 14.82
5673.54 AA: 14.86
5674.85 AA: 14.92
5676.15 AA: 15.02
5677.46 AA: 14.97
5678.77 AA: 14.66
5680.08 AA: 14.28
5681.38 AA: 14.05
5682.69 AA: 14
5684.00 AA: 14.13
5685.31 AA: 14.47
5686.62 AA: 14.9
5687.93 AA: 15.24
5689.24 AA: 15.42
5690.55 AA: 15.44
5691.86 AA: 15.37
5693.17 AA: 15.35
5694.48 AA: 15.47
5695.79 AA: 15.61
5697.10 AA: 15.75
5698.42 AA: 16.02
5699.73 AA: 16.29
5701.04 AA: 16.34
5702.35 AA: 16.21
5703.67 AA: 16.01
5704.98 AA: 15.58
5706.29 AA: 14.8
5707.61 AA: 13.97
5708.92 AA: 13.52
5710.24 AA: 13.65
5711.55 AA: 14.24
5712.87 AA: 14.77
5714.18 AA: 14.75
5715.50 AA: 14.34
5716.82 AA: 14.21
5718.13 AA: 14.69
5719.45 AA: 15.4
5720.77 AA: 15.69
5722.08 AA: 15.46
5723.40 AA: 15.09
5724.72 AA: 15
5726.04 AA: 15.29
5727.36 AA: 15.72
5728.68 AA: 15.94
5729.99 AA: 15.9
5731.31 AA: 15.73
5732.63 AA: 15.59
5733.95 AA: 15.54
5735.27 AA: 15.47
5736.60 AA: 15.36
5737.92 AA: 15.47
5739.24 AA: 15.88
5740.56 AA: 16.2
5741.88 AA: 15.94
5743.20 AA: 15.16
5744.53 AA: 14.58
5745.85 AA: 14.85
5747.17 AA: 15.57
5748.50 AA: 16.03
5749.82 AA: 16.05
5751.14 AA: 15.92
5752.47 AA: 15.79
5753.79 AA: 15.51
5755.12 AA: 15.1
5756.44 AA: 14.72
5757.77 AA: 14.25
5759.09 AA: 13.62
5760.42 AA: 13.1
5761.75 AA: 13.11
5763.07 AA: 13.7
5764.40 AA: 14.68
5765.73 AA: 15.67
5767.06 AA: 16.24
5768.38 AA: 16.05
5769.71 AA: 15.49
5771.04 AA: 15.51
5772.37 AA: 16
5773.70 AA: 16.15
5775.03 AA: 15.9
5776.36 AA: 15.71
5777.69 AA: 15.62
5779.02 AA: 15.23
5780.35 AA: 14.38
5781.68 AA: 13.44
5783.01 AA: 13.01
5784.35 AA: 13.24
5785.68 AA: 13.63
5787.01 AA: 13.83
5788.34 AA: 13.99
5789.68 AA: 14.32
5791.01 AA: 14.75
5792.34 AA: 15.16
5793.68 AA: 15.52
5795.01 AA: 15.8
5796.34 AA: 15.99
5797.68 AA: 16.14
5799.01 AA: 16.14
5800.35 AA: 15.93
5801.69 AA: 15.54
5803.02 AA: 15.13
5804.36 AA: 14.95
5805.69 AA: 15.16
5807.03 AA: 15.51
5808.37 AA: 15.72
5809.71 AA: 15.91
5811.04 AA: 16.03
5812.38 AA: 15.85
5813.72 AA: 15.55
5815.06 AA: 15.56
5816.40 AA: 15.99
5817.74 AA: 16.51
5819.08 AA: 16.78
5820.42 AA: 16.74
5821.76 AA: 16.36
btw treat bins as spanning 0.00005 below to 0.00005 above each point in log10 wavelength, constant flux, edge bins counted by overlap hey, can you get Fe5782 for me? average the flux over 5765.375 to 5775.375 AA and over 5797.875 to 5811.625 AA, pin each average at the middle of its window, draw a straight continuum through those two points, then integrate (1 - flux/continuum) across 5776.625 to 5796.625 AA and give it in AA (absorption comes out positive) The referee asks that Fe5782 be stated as 1.6 AA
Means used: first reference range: 15.9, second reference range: 15.6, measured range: 14.5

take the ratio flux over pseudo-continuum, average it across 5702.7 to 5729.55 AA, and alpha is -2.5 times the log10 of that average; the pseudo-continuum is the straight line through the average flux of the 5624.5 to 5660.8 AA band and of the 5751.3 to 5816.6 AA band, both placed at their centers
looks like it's 0.02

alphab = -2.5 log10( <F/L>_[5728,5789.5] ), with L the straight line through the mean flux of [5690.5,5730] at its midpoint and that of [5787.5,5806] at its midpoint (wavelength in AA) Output 0.014 mag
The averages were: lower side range 15.2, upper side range 15.3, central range 15.1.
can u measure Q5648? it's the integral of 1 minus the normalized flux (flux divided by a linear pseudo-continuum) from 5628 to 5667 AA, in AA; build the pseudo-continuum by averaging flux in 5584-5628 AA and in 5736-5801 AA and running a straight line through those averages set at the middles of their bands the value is -1.67 AA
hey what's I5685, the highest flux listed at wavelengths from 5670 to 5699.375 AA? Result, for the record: 16.02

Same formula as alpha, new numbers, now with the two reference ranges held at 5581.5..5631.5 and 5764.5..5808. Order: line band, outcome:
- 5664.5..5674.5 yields 0.016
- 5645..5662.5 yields -0.032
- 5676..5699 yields -0.010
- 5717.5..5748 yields -0.033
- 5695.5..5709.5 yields -0.040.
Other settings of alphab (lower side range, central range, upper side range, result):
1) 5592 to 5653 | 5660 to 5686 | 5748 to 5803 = 0.04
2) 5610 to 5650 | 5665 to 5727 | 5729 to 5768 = 0.02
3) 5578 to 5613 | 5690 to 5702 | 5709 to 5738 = -0.06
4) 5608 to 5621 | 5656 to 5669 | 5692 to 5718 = 0.02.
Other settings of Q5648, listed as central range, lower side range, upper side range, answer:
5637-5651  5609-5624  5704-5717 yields -0.6 AA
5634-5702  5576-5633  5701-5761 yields -0.8 AA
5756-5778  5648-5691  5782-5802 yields -0.3 AA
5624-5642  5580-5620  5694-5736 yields -1.6 AA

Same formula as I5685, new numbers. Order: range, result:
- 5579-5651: 16.41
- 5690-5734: 16.34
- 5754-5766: 15.67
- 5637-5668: 16.04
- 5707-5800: 16.24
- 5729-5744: 16.2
